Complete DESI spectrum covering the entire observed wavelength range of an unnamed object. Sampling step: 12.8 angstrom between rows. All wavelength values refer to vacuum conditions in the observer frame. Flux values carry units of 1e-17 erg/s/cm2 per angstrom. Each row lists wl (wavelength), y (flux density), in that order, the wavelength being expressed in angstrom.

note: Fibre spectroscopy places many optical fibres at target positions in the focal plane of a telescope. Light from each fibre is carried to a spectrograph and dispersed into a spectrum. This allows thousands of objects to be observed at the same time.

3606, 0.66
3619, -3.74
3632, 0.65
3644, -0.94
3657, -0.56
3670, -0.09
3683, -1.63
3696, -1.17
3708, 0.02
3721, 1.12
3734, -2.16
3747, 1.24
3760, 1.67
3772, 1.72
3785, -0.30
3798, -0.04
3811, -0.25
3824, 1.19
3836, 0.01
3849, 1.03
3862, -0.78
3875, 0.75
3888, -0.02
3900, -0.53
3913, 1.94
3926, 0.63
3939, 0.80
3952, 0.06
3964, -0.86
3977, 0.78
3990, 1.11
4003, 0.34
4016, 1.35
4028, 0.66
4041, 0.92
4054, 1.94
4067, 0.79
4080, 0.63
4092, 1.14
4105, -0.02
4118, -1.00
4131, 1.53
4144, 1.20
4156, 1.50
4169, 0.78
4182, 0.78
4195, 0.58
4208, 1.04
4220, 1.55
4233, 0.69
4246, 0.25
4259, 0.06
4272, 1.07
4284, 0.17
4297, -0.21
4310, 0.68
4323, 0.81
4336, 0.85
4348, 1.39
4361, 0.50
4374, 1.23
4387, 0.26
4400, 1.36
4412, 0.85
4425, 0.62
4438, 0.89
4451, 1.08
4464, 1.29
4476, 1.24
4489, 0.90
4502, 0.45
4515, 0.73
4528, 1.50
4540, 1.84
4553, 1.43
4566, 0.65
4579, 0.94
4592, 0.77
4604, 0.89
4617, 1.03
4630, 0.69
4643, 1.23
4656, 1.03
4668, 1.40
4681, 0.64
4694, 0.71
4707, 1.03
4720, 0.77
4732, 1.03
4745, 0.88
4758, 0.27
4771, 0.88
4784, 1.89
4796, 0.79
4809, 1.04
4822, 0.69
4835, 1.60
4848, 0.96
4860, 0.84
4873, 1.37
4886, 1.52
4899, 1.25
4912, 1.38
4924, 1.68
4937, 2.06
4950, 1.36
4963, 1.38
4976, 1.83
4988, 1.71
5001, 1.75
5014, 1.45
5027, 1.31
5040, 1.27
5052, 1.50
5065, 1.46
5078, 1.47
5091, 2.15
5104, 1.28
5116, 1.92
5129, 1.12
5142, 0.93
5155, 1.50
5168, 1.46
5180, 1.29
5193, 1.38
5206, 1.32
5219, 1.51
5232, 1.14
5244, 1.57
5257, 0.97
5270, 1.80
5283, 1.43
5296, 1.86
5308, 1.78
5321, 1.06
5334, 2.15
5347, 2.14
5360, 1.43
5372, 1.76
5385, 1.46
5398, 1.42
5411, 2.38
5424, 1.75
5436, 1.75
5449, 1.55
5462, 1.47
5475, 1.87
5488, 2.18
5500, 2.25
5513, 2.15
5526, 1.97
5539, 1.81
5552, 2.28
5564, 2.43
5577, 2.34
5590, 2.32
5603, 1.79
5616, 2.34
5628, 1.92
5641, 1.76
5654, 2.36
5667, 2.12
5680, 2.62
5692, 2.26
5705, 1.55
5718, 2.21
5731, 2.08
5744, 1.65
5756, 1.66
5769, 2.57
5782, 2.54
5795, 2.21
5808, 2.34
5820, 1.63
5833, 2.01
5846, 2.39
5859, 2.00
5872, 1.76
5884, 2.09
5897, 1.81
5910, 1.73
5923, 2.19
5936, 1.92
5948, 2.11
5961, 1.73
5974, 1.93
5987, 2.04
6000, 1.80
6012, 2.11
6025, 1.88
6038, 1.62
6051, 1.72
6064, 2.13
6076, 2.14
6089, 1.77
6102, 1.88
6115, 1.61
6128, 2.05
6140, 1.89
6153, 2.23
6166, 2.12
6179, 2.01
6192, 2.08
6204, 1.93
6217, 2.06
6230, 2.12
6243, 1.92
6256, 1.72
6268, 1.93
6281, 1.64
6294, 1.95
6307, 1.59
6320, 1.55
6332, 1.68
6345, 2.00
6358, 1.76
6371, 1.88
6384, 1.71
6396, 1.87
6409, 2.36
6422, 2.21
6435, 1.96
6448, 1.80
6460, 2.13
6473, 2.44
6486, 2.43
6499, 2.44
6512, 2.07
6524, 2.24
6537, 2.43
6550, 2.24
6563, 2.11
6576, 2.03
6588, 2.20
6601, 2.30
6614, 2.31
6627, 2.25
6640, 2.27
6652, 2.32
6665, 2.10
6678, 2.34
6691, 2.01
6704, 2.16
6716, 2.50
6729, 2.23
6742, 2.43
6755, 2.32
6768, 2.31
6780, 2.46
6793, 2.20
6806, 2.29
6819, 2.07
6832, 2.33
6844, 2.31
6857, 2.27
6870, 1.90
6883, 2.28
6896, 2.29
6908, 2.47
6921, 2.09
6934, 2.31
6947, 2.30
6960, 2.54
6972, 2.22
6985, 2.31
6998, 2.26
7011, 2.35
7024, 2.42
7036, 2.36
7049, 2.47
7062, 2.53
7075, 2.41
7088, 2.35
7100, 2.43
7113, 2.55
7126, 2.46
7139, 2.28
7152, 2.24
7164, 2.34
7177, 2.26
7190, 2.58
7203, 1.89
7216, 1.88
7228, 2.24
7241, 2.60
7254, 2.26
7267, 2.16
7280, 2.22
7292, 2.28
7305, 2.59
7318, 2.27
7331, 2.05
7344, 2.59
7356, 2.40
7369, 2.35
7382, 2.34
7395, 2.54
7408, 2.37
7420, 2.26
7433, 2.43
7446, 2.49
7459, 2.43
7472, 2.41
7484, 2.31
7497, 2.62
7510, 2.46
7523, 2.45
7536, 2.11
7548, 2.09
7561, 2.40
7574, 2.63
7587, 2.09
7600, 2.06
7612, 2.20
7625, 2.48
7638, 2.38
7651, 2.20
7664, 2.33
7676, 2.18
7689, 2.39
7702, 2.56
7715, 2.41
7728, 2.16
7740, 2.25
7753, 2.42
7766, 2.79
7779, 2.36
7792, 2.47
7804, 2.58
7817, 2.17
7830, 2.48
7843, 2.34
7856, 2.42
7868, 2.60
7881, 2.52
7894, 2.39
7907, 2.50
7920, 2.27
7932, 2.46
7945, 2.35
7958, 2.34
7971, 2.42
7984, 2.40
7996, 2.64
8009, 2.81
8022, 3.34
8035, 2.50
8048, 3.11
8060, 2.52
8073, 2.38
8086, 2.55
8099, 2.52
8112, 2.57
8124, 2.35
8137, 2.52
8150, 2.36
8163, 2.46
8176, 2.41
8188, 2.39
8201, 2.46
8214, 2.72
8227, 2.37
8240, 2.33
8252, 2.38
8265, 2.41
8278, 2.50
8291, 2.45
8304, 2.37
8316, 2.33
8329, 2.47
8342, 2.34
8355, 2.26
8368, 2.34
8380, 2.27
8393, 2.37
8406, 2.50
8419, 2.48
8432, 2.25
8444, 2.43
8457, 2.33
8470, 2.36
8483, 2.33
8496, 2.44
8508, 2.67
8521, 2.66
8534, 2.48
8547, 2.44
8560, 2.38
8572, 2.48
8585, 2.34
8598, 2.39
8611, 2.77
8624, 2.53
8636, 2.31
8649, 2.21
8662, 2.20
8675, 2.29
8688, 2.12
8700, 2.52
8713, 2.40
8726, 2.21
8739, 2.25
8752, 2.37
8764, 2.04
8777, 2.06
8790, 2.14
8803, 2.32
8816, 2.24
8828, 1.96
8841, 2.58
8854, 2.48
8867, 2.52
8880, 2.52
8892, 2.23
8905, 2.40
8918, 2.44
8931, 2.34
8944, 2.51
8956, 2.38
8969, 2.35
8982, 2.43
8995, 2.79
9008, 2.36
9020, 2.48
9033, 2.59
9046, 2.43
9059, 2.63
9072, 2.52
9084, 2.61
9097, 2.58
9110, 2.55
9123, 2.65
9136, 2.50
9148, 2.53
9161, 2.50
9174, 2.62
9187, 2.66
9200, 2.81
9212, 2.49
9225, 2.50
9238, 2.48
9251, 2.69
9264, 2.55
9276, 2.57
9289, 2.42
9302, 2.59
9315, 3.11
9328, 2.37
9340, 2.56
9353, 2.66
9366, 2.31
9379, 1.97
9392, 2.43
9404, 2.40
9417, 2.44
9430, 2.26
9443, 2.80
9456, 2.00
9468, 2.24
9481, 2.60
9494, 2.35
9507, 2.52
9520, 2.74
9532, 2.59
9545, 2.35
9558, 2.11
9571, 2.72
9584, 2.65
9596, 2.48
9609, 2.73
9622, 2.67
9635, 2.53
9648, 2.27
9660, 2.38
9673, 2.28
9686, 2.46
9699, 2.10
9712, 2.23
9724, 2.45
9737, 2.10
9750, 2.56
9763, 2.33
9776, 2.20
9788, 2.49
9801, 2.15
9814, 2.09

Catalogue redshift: 0.222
